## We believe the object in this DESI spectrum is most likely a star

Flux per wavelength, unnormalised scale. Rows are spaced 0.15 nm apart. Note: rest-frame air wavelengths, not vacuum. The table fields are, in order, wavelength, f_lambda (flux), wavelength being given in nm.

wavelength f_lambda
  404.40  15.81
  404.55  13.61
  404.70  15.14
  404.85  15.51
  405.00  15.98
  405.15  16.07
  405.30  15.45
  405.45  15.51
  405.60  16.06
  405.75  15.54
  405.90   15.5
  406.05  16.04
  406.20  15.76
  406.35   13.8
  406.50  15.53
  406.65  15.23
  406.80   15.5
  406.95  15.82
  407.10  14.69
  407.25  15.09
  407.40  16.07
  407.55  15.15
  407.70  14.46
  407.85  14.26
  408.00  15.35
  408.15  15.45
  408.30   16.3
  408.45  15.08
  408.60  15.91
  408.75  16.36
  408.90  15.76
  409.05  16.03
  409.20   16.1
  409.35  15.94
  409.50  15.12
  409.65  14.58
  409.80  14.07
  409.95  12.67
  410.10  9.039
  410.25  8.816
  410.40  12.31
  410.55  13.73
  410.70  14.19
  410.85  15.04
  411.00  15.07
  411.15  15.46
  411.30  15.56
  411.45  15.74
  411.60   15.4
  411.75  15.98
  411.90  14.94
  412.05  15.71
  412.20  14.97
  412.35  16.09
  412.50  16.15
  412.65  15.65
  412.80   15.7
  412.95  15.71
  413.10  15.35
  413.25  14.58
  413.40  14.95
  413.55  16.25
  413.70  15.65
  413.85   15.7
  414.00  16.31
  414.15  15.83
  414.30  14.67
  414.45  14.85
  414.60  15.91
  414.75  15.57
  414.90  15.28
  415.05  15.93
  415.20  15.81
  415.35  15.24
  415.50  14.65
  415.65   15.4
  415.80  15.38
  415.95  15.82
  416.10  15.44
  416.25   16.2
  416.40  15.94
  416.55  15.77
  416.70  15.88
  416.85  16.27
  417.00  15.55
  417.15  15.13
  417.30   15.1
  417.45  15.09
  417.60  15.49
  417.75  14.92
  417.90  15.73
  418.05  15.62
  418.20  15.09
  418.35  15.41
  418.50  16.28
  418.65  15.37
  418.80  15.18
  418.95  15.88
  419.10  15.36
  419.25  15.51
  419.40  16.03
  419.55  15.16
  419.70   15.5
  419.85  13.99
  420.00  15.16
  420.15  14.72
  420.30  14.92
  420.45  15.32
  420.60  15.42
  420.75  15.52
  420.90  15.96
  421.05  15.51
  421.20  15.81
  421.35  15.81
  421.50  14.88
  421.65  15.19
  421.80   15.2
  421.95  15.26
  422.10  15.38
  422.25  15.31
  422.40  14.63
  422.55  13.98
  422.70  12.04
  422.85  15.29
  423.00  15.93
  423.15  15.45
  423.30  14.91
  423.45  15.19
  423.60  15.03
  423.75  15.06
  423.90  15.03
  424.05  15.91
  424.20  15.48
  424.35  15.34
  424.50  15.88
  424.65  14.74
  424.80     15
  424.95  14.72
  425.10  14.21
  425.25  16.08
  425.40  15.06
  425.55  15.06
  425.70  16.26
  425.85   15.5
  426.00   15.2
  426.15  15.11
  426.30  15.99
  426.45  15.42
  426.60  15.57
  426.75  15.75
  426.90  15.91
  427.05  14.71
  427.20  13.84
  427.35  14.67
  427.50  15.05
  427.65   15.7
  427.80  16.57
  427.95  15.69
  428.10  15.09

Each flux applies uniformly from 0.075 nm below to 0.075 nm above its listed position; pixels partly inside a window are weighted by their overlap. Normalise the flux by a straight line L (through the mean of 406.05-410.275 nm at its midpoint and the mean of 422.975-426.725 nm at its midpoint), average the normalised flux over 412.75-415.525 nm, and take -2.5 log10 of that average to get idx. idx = -0.032 mag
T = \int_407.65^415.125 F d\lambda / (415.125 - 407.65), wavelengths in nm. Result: 15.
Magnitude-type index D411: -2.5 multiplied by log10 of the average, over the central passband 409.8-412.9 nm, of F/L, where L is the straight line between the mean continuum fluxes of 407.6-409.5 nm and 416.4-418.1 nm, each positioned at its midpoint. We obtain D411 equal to 0.08 mag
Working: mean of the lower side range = 15.6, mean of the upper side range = 15.5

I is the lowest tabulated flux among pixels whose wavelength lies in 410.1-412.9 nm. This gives 8.816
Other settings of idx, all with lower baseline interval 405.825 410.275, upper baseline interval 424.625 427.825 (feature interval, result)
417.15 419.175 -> -0.02 mag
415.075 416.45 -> -0.03 mag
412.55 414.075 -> -0.04 mag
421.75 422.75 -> 0.04 mag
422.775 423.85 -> 0.00 mag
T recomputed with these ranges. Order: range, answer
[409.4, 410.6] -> 12.6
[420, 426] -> 15.2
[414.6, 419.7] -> 15.5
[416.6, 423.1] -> 15.3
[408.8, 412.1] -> 14.4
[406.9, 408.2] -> 15.1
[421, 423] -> 15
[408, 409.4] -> 15.9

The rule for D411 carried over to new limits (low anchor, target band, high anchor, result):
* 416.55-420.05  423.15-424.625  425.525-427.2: 0.01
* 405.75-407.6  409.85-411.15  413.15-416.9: 0.20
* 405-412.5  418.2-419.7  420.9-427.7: -0.03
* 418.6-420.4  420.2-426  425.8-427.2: 0.01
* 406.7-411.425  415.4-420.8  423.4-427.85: -0.03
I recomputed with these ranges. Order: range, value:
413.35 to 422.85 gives 12.04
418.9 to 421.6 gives 13.99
